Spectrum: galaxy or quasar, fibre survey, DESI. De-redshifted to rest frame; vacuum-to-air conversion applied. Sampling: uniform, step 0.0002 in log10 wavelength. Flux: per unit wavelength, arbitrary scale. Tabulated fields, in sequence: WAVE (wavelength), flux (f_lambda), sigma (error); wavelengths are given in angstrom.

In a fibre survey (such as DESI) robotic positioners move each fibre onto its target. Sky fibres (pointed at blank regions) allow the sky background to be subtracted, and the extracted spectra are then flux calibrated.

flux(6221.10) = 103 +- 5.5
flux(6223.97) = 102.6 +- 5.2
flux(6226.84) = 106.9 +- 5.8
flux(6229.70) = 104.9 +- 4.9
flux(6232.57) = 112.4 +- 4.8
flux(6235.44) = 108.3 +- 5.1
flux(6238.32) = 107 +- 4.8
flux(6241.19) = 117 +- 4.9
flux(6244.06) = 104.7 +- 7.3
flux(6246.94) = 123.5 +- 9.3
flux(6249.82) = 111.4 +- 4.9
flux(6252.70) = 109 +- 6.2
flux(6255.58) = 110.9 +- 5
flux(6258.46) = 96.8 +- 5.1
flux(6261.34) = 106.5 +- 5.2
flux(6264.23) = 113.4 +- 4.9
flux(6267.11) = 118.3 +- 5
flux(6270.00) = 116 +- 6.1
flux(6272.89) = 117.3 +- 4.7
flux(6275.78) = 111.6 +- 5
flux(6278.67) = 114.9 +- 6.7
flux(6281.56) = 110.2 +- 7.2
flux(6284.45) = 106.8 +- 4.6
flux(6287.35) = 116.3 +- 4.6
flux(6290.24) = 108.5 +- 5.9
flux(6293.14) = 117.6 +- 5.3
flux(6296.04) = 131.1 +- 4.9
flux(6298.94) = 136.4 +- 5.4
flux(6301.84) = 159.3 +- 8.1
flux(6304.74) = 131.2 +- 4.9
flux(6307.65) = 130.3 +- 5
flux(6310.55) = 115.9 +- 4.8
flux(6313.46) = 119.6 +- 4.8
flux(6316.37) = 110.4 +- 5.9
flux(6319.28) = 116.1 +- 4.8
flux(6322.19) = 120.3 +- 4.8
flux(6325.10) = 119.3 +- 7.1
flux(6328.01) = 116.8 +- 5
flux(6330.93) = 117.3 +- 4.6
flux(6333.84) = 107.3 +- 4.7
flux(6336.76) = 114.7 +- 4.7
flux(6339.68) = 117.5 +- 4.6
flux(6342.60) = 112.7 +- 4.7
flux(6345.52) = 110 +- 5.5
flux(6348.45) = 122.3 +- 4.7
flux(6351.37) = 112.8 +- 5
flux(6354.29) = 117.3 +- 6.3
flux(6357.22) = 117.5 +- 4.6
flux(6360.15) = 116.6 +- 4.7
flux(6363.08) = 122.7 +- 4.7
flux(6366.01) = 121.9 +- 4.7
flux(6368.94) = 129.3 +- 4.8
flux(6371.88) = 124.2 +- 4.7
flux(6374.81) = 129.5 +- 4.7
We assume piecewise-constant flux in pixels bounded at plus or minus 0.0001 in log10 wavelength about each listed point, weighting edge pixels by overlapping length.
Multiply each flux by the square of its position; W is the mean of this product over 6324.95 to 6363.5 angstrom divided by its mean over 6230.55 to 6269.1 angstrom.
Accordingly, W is 1.08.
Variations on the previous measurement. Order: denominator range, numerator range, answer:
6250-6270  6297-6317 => 1.20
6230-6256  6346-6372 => 1.12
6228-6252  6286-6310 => 1.18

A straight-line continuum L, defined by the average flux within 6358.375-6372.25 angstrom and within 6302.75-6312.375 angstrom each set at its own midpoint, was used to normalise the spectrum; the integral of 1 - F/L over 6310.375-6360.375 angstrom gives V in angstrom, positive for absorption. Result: 3.7 angstrom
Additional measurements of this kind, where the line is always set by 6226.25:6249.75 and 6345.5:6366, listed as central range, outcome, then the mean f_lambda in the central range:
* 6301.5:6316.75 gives -1.5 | 127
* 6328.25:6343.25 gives 0.3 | 114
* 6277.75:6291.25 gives 0.3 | 111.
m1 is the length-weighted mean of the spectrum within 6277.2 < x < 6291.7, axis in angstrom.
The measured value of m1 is 111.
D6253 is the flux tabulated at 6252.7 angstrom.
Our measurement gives 109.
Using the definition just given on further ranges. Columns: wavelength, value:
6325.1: 119.3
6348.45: 122.3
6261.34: 106.5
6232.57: 112.4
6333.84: 107.3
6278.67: 114.9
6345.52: 110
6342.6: 112.7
